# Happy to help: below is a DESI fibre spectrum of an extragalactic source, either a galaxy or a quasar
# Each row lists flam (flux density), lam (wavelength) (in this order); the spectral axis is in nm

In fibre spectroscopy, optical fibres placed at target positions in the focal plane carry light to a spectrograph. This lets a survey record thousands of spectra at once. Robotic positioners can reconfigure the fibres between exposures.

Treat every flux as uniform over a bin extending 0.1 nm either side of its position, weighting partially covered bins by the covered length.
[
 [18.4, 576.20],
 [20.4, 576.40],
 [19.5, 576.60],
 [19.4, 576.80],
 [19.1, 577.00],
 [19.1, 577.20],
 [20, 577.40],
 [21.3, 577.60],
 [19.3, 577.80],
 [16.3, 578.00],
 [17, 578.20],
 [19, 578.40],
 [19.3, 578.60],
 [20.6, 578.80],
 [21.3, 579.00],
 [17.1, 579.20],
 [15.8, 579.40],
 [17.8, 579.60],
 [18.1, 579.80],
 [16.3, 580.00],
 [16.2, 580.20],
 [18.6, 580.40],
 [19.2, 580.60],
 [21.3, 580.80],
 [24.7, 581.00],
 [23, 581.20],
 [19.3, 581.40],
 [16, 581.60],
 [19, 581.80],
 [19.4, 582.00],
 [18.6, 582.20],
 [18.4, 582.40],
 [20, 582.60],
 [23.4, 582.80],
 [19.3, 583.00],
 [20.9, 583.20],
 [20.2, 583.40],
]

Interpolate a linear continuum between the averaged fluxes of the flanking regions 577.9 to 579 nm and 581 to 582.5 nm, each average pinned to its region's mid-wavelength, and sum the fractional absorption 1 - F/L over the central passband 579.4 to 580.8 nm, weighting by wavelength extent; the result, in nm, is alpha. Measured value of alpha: 0.09 nm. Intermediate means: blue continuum 18.7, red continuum 19.5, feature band 17.8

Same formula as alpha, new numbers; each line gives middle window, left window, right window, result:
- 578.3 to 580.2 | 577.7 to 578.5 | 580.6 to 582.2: 0.04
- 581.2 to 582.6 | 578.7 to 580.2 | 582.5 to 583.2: 0.08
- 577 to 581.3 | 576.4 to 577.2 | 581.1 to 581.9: 0.06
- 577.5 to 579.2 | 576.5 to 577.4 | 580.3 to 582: 0.04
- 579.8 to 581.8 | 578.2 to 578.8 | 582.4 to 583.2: 0.06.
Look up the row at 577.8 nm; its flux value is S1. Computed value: 19.3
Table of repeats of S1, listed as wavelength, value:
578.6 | 19.3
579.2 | 17.1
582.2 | 18.6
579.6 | 17.8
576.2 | 18.4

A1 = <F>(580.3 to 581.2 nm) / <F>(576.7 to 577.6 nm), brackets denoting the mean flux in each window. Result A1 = 1.1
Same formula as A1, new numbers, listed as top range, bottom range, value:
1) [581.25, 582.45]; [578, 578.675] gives 1.03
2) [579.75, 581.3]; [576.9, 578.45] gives 1.04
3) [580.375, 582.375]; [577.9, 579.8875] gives 1.09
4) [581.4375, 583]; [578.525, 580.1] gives 1.05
